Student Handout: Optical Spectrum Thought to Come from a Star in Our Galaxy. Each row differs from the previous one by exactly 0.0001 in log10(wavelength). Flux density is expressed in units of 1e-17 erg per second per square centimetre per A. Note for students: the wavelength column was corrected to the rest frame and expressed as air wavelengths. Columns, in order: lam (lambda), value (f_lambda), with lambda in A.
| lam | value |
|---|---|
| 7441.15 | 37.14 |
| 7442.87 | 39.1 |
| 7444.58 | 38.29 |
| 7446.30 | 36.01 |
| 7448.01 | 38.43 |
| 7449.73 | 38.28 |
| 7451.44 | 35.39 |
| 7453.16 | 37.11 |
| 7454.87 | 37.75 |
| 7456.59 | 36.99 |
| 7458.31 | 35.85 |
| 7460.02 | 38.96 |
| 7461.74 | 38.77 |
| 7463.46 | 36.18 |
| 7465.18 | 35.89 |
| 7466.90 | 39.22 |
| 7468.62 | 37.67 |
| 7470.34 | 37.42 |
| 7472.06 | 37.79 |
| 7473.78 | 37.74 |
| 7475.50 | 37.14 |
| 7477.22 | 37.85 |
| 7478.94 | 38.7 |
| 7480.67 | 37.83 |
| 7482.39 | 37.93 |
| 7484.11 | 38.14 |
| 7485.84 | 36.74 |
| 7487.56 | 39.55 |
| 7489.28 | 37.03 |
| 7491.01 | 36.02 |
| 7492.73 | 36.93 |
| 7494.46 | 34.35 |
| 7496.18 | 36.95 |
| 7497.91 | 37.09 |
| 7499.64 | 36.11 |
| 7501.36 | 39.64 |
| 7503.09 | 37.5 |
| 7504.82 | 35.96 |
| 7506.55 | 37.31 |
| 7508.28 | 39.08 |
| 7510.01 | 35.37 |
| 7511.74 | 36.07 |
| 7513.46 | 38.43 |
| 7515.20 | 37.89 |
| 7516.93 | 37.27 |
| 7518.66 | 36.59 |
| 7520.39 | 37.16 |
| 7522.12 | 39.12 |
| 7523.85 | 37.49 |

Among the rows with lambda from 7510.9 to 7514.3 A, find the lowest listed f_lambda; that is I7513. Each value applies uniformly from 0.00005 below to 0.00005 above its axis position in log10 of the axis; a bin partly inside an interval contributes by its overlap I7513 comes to 36.07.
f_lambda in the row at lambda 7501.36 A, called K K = 39.64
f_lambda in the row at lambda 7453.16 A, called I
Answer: 37.11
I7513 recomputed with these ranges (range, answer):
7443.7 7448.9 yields 36.01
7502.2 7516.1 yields 35.37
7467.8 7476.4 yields 37.14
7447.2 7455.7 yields 35.39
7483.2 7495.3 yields 34.35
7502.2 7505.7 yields 35.96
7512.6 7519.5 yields 36.59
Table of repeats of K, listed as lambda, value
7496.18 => 36.95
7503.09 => 37.5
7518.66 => 36.59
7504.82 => 35.96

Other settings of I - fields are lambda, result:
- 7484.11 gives 38.14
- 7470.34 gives 37.42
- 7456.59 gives 36.99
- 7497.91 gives 37.09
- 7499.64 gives 36.11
